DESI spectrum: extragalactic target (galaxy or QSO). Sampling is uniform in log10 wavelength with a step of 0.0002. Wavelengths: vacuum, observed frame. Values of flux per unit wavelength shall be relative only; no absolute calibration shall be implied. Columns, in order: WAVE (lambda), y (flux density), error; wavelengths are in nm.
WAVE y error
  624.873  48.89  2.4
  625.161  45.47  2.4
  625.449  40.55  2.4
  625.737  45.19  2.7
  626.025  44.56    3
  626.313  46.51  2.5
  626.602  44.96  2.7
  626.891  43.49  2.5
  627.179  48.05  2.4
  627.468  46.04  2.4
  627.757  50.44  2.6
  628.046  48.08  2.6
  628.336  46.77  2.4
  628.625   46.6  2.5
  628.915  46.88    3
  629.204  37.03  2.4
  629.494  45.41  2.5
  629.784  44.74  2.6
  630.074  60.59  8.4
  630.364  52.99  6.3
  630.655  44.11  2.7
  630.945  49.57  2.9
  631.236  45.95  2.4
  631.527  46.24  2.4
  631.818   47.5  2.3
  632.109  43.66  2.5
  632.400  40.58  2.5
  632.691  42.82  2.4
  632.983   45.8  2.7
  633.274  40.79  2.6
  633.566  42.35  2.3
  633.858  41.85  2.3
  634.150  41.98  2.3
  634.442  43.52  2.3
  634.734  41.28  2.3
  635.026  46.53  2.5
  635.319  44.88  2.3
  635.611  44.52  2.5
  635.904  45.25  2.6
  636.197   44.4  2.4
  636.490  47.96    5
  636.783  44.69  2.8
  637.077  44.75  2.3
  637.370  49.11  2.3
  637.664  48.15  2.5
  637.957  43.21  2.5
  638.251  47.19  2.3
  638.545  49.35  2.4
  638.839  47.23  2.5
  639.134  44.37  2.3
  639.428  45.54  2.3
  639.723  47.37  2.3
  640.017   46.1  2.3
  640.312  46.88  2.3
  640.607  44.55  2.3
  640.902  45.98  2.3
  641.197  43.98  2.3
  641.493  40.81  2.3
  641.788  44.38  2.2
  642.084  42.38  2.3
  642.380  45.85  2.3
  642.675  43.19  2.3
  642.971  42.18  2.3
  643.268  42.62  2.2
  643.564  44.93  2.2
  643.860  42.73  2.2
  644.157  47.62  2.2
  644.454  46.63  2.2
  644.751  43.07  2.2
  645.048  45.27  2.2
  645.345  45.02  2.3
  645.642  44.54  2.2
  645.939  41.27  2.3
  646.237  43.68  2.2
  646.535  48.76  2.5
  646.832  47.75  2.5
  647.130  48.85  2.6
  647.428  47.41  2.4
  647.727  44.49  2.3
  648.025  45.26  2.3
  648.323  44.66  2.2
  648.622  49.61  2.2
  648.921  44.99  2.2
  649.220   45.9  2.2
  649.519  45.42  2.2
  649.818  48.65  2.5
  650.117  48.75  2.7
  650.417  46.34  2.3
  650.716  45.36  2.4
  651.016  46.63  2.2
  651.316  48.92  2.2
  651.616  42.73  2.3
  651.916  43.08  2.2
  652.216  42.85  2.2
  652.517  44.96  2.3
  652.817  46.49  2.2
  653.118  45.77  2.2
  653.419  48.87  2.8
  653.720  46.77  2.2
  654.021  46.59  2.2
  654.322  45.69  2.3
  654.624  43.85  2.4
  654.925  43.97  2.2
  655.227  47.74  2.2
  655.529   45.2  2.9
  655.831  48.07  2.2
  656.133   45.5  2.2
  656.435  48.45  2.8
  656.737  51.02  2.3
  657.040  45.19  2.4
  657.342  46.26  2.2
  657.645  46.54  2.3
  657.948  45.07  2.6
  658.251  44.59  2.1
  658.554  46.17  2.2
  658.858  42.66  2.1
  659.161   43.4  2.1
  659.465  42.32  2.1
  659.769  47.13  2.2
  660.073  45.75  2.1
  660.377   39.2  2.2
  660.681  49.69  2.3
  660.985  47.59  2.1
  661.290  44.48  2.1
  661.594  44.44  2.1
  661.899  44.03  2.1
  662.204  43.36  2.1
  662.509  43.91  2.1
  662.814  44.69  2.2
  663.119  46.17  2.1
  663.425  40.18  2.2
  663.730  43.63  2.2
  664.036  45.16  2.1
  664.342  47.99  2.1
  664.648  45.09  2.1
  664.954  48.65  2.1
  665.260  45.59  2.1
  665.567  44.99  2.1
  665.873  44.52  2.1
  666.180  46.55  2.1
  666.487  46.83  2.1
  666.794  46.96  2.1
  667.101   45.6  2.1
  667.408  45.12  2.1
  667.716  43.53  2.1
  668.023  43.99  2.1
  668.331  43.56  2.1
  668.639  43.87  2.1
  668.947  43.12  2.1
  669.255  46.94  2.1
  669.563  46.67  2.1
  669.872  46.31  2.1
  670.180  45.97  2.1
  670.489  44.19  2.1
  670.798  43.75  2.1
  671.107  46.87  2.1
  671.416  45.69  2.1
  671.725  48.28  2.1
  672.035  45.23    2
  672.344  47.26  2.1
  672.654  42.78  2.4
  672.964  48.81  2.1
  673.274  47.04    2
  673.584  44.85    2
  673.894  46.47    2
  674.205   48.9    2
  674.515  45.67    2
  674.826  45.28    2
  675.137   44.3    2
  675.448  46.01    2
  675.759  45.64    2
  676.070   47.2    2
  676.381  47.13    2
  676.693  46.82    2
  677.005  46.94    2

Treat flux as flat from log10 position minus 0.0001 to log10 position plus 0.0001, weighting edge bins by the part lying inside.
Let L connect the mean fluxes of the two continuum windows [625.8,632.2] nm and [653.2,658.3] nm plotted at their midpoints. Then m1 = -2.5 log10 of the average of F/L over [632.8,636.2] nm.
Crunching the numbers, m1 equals 0.08 mag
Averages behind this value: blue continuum 46.8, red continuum 46.5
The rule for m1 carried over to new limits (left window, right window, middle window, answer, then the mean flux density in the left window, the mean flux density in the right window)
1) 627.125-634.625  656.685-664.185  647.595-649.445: -0.02 mag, 45.7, 44.8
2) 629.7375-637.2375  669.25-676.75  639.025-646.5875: 0.02 mag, 45.4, 46.1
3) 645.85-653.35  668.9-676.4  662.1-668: 0.02 mag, 46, 46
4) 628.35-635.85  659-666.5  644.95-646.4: 0.03 mag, 45.2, 45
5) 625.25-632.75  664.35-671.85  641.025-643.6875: 0.06 mag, 46.2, 45.6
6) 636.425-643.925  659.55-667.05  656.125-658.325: -0.04 mag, 45.2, 45.3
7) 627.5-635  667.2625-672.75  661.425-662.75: 0.03 mag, 45.5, 45.2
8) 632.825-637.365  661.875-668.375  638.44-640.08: -0.06 mag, 44.2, 45.1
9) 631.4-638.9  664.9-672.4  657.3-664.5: 0.02 mag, 44.8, 45.5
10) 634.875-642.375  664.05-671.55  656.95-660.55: 0.02 mag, 45.6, 45.5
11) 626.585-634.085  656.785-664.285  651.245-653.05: 0.01 mag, 45.9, 44.8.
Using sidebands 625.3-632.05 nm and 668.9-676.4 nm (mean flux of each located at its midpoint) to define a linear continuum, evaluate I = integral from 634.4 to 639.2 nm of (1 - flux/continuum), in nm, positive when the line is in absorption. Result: 0.08 nm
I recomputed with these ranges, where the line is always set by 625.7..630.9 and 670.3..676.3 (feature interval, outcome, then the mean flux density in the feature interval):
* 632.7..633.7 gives 0.08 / 43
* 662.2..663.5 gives 0.07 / 43.9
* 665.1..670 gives 0.09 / 45.3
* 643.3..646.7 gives 0.13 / 44.8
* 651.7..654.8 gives 0.07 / 45.4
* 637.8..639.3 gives 0.01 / 46.3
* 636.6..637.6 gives 0.01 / 46.4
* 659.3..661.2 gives 0.04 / 45.2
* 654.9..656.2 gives 0.00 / 46.3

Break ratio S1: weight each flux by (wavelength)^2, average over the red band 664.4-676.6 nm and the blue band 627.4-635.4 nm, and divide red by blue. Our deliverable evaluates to 1.13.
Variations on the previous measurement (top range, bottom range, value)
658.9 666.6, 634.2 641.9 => 1.07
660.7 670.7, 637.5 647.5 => 1.07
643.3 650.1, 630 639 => 1.04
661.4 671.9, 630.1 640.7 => 1.09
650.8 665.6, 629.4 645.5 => 1.07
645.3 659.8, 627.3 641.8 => 1.06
